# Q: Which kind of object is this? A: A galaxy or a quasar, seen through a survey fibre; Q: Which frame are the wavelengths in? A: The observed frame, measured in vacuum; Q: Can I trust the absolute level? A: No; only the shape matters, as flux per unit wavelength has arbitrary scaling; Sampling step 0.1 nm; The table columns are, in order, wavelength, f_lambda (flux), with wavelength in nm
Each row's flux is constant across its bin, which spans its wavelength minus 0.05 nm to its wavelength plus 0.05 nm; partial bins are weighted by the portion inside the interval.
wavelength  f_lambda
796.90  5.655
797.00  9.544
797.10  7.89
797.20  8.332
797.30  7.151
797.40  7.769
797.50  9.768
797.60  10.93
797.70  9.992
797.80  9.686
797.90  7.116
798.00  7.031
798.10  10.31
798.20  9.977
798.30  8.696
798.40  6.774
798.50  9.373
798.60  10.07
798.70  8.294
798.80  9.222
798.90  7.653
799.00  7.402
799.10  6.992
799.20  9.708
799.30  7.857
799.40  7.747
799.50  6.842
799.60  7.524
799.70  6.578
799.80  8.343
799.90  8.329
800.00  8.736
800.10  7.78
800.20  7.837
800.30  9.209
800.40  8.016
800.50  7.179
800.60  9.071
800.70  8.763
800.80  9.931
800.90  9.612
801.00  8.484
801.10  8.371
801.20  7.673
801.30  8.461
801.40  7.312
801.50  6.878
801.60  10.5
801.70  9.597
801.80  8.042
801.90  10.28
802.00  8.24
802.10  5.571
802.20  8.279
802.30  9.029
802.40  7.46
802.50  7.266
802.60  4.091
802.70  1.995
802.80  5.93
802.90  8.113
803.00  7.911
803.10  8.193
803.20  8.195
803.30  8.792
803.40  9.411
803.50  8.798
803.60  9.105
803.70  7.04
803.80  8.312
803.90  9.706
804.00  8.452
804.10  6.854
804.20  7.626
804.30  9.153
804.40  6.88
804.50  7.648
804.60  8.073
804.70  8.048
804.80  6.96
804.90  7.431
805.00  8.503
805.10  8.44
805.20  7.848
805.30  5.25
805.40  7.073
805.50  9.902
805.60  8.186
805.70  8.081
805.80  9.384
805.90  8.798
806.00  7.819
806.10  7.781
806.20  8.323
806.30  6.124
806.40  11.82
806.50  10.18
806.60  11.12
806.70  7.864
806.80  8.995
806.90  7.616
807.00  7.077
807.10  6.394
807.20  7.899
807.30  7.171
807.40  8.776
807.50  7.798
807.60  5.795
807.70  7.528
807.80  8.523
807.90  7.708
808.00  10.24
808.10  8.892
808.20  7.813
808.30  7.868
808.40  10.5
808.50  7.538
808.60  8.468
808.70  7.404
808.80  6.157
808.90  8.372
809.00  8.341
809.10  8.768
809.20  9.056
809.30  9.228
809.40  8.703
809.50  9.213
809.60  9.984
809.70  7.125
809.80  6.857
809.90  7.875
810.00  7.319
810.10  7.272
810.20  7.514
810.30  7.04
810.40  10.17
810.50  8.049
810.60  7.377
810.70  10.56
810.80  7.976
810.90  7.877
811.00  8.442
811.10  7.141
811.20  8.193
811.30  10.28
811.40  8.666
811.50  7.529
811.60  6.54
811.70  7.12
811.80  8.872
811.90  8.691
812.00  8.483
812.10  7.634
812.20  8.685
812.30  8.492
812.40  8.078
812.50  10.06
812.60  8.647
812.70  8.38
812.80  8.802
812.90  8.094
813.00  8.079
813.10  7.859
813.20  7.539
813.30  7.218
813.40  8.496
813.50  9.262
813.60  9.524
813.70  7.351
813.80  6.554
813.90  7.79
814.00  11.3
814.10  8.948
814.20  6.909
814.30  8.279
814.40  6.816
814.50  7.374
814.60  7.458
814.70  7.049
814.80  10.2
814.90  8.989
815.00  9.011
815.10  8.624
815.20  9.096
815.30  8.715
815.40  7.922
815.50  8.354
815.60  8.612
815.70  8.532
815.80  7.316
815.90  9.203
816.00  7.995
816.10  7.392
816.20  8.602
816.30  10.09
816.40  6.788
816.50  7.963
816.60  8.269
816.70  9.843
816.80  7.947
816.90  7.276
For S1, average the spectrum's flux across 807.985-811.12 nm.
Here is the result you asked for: 8.27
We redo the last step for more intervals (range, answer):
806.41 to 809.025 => 8.21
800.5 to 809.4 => 8.11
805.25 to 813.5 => 8.23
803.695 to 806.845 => 8.26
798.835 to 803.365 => 7.92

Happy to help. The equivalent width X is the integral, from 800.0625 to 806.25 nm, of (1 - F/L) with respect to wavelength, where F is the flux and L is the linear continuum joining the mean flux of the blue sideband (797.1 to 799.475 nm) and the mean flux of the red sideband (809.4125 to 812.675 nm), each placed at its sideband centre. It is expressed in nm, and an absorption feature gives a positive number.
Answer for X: 0.32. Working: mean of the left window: 8.57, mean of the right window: 8.25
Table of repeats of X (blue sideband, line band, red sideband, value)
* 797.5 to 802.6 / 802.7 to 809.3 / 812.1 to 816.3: 0.20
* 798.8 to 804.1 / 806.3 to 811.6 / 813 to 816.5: -0.08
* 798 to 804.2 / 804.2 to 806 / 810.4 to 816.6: 0.05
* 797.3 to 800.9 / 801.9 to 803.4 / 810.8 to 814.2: 0.21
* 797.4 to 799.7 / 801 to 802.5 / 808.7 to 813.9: 0.04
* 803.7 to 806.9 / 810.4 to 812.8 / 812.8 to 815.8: -0.04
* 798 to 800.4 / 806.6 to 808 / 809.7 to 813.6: 0.06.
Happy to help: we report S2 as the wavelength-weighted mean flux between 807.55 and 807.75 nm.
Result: 6.66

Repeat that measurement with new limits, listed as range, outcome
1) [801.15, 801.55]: 7.58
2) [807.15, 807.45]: 7.95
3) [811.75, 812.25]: 8.47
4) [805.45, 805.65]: 9.04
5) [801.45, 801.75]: 8.99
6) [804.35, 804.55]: 7.26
